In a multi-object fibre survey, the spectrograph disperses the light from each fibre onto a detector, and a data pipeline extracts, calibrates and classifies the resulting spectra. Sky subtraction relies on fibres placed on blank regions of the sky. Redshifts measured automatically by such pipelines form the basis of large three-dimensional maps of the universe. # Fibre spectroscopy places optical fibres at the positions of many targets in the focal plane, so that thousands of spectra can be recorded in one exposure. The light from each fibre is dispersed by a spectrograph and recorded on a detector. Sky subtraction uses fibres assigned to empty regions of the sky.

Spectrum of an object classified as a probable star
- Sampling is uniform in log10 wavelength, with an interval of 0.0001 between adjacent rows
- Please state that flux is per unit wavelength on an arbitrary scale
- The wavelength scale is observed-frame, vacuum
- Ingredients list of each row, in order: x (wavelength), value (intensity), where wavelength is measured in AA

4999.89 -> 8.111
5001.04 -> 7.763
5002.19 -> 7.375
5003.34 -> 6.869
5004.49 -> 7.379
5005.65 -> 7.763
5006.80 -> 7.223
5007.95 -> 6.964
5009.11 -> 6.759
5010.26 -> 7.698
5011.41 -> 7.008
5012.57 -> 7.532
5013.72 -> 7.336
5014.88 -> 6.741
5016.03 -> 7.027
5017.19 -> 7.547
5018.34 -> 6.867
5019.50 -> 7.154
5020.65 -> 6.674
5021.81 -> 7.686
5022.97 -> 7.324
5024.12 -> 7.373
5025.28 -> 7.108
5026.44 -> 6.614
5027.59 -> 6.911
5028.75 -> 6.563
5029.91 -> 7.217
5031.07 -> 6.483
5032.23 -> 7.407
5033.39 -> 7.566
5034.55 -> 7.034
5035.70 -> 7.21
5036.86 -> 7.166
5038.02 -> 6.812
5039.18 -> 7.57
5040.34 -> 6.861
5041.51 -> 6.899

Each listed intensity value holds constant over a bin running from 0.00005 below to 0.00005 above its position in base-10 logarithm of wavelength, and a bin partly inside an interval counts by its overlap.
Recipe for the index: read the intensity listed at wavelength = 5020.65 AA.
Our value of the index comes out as 6.674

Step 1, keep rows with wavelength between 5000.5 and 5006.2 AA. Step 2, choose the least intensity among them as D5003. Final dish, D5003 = 6.869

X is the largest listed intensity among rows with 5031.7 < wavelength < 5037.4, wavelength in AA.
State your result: 7.566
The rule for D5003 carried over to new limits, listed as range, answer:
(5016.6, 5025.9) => 6.674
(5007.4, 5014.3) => 6.759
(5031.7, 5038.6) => 6.812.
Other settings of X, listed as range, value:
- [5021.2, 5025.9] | 7.686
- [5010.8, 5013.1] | 7.532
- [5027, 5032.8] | 7.407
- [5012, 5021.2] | 7.547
